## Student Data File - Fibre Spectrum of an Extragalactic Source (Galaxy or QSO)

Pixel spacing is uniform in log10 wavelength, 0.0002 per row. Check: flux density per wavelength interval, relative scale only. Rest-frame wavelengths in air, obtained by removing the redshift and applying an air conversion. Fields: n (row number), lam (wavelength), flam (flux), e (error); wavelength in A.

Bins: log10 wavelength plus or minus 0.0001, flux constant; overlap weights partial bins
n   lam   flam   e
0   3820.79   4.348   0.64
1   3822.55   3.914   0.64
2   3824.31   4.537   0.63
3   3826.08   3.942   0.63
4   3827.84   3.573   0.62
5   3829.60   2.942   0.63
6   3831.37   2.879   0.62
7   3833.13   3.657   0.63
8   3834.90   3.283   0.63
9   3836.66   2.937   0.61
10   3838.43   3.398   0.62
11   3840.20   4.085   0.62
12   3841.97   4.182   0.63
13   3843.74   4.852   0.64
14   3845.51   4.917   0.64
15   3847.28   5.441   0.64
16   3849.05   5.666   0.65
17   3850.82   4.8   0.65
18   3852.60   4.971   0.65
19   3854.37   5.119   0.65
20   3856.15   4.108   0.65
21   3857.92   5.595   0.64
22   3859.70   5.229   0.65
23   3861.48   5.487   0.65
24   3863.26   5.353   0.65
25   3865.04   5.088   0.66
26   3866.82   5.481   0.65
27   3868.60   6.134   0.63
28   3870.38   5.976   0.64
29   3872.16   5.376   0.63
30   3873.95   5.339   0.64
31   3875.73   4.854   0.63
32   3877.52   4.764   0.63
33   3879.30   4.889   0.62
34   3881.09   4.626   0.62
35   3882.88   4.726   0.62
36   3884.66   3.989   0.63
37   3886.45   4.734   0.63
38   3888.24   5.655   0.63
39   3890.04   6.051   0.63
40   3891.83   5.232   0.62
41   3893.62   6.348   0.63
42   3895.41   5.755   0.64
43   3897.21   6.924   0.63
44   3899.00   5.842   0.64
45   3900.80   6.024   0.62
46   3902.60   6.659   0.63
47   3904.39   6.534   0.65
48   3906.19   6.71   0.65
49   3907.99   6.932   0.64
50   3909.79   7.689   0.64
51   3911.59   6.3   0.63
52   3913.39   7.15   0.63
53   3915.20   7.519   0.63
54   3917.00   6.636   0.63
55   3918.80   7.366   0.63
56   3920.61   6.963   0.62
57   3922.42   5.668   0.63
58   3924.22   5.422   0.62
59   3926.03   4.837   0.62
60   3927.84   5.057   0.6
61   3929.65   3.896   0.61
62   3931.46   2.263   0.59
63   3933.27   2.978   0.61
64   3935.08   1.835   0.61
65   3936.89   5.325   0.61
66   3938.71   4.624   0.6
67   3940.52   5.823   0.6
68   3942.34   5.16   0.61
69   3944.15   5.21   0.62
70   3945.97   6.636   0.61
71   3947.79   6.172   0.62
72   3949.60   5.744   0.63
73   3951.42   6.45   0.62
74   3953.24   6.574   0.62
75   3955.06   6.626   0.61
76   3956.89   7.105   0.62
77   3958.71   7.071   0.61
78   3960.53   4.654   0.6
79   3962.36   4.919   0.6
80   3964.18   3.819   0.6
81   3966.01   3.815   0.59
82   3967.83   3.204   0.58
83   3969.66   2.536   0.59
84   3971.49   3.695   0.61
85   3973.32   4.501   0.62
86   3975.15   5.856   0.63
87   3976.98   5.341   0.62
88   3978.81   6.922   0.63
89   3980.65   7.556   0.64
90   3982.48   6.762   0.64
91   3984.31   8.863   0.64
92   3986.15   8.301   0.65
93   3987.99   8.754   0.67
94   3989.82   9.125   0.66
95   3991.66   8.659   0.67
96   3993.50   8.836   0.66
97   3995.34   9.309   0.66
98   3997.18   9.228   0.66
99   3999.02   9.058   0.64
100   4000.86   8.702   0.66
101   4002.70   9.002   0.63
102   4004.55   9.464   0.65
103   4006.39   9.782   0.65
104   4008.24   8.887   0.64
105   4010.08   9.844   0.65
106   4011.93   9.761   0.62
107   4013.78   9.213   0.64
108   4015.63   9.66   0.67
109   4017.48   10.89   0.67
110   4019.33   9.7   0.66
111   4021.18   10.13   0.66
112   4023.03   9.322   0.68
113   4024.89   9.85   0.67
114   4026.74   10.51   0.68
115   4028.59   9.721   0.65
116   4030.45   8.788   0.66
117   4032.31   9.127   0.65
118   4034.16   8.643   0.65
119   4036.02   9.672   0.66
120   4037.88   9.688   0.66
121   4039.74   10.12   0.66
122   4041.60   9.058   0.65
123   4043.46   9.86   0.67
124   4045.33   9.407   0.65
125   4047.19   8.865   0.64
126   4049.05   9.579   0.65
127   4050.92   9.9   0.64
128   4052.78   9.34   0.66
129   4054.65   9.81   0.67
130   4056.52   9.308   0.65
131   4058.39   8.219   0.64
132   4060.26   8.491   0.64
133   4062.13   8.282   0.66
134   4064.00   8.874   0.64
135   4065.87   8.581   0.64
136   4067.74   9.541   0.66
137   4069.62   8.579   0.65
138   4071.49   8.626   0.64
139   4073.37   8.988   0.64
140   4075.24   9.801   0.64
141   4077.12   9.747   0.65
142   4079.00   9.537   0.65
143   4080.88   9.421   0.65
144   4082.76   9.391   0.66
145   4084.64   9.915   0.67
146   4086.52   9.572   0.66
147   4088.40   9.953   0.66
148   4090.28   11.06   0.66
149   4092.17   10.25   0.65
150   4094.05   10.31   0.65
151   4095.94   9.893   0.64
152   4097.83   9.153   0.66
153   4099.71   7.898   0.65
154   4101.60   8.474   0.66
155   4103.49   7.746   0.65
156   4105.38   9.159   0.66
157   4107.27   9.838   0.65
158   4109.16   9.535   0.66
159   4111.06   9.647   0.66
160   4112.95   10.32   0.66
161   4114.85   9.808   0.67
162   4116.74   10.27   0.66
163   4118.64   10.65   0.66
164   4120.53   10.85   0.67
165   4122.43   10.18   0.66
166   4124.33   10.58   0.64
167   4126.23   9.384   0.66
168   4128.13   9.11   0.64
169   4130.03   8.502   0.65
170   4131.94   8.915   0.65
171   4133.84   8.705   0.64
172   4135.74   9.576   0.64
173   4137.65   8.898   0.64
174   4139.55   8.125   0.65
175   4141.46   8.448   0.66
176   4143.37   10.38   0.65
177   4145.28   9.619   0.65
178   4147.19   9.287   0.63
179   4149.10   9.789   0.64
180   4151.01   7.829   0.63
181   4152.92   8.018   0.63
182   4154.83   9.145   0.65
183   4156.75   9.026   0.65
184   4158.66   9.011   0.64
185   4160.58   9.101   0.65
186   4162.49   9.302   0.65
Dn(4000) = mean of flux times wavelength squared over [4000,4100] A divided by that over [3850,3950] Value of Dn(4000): 1.9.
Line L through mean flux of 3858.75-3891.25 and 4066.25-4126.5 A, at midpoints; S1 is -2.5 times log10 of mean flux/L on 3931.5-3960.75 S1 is 0.222 mag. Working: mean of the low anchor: 5.21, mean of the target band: 5.43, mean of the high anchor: 9.62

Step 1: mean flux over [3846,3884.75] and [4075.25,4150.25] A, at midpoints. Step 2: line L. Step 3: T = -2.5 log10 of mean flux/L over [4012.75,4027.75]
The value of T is -0.25 mag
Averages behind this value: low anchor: 5.16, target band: 9.91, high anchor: 9.53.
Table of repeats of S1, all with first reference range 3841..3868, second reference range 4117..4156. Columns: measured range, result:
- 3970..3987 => 0.112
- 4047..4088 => -0.116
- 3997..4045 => -0.248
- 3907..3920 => -0.184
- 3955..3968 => 0.279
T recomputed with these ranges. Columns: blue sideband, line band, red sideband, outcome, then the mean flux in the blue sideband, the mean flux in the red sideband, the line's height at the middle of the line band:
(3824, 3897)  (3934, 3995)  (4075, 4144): 0.142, 4.8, 9.53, 6.78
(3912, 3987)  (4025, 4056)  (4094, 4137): -0.231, 5.54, 9.48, 7.7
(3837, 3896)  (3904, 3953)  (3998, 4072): 0.165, 5.08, 9.35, 6.65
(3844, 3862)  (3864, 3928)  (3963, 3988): -0.115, 5.12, 5.59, 5.28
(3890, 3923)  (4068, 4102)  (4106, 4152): -0.067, 6.56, 9.5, 8.92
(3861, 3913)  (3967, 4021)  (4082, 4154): -0.073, 5.72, 9.45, 7.45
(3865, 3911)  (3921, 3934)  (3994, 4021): 0.487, 5.72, 9.47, 6.96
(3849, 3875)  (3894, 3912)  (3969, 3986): -0.182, 5.3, 5.94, 5.53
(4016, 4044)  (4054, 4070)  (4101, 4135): 0.092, 9.67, 9.55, 9.63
